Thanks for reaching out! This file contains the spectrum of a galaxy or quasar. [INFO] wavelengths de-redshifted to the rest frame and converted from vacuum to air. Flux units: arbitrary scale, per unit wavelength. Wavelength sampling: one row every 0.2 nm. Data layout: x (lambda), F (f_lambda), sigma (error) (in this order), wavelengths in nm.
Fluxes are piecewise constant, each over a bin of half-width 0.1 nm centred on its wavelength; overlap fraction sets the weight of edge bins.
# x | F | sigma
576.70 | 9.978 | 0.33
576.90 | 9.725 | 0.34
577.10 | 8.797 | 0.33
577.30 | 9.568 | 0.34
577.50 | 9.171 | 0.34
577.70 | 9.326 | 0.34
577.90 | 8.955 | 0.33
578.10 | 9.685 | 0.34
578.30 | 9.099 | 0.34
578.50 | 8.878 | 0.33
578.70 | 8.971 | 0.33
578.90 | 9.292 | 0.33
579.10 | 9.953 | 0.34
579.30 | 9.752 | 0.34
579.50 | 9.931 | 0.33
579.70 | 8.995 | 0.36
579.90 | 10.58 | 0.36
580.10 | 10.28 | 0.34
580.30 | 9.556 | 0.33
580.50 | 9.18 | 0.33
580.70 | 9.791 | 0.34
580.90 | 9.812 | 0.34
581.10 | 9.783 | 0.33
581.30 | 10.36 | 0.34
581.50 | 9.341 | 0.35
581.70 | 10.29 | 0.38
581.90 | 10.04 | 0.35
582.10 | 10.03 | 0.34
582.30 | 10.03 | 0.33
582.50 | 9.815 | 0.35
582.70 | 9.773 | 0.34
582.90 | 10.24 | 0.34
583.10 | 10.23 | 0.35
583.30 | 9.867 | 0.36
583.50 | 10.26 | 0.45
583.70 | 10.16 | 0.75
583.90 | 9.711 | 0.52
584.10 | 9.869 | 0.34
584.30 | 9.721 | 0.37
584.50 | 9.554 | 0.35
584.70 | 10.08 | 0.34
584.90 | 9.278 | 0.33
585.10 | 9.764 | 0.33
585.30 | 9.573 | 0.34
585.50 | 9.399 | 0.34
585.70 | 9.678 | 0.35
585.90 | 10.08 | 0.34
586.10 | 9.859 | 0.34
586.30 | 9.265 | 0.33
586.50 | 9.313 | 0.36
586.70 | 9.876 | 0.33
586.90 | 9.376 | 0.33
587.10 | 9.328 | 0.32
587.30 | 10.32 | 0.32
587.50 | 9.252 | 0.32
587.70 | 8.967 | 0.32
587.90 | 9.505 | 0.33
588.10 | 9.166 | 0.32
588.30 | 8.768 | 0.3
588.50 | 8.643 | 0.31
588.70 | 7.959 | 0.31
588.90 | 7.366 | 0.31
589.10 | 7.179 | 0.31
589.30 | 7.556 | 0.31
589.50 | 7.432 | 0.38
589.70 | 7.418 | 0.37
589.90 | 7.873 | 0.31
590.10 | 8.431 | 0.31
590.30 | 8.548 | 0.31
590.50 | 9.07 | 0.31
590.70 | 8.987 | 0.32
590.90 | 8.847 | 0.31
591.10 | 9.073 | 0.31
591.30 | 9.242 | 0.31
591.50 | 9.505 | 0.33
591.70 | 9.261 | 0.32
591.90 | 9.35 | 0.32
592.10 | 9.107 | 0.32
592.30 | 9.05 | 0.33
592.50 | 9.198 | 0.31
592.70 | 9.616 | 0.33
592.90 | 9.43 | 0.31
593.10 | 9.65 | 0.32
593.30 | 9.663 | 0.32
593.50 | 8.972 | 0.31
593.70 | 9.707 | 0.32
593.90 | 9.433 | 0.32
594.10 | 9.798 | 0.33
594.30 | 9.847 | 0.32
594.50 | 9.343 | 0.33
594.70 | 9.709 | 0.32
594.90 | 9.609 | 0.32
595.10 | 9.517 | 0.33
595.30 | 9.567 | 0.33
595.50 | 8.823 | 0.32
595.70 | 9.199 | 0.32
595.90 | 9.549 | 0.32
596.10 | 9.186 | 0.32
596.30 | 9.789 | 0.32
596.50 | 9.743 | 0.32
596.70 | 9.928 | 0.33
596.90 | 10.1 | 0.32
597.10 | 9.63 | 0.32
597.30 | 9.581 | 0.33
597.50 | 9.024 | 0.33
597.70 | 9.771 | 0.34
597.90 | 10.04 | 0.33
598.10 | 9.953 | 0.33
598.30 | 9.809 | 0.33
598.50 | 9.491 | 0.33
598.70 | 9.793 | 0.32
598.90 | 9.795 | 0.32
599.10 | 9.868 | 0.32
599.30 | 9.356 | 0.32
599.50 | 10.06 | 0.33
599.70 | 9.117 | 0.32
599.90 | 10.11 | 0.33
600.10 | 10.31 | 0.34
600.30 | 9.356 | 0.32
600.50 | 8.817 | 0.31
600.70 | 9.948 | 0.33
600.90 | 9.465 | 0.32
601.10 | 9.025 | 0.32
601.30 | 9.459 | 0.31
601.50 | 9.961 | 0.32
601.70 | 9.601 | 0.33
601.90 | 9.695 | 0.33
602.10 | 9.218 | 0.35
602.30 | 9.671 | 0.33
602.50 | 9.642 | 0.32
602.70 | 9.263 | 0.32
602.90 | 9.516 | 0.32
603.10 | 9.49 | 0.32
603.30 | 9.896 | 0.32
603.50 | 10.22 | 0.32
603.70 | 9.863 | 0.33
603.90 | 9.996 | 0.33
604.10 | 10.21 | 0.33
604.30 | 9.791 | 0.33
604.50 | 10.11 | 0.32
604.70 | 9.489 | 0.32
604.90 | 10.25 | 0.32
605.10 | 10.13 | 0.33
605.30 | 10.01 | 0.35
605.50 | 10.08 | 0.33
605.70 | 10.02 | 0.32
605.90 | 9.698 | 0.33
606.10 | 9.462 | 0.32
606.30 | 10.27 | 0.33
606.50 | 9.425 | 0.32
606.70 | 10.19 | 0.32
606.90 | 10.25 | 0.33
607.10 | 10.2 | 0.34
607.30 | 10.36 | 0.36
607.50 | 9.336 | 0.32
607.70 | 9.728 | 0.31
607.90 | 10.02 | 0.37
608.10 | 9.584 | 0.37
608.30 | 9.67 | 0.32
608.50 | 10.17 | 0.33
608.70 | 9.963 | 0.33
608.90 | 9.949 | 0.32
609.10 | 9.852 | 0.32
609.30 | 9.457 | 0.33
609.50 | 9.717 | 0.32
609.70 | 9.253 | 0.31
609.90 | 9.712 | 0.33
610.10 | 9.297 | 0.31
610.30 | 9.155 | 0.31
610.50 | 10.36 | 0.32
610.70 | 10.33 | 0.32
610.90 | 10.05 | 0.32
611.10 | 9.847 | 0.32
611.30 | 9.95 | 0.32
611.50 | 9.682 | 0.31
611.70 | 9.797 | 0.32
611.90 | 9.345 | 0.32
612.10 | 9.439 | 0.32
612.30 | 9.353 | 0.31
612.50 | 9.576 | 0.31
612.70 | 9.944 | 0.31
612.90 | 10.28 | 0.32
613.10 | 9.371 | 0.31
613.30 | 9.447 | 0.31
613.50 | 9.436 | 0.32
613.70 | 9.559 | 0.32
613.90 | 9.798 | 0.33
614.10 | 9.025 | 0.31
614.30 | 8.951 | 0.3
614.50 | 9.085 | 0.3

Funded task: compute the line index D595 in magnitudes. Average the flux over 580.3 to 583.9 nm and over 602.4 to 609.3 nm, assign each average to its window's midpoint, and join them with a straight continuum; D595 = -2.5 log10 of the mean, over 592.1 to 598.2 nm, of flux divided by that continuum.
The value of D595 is 0.04 mag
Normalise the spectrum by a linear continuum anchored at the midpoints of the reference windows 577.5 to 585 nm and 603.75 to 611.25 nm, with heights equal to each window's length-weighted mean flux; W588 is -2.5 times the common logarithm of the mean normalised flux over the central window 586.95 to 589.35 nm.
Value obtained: 0.13 mag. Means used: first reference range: 9.73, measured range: 8.71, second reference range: 9.88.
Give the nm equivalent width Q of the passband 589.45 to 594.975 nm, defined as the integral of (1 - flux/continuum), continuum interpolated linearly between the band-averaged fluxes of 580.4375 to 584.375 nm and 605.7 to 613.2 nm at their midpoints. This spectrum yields 0.418 nm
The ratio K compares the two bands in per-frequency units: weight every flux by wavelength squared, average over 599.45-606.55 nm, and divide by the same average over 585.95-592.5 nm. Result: 1.2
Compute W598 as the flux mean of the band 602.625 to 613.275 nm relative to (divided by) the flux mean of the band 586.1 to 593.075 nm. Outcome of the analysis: 1.11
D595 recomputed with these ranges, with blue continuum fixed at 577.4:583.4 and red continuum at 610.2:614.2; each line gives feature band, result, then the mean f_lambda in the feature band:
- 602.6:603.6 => 0.00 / 9.68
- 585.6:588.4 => 0.02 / 9.48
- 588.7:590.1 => 0.27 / 7.57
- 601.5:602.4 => 0.01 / 9.59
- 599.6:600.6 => 0.02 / 9.54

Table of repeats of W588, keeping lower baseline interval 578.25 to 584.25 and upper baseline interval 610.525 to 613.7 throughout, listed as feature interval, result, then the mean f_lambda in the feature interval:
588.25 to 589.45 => 0.24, 7.86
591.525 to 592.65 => 0.06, 9.23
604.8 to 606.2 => -0.02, 9.95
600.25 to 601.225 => 0.05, 9.32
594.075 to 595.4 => 0.02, 9.62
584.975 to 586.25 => 0.01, 9.7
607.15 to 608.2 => -0.01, 9.82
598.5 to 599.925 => 0.01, 9.69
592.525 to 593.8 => 0.03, 9.49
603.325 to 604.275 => -0.03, 10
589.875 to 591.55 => 0.11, 8.87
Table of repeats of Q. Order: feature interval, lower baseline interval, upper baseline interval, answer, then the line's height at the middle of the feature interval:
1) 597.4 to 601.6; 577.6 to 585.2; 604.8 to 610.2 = 0.08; 9.82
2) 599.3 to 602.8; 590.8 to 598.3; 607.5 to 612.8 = 0.01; 9.59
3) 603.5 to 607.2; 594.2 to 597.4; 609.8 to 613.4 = -0.12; 9.66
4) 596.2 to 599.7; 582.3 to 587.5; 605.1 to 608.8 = 0.05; 9.86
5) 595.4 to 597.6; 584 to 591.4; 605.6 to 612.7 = -0.04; 9.33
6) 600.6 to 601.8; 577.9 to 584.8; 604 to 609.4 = 0.04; 9.88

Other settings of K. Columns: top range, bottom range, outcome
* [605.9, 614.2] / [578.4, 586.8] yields 1.09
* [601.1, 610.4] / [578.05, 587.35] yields 1.08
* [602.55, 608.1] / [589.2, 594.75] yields 1.14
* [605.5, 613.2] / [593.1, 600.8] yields 1.06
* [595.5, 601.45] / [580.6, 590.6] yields 1.08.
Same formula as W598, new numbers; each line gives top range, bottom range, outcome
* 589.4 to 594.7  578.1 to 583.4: 0.93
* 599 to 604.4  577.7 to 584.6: 0.99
